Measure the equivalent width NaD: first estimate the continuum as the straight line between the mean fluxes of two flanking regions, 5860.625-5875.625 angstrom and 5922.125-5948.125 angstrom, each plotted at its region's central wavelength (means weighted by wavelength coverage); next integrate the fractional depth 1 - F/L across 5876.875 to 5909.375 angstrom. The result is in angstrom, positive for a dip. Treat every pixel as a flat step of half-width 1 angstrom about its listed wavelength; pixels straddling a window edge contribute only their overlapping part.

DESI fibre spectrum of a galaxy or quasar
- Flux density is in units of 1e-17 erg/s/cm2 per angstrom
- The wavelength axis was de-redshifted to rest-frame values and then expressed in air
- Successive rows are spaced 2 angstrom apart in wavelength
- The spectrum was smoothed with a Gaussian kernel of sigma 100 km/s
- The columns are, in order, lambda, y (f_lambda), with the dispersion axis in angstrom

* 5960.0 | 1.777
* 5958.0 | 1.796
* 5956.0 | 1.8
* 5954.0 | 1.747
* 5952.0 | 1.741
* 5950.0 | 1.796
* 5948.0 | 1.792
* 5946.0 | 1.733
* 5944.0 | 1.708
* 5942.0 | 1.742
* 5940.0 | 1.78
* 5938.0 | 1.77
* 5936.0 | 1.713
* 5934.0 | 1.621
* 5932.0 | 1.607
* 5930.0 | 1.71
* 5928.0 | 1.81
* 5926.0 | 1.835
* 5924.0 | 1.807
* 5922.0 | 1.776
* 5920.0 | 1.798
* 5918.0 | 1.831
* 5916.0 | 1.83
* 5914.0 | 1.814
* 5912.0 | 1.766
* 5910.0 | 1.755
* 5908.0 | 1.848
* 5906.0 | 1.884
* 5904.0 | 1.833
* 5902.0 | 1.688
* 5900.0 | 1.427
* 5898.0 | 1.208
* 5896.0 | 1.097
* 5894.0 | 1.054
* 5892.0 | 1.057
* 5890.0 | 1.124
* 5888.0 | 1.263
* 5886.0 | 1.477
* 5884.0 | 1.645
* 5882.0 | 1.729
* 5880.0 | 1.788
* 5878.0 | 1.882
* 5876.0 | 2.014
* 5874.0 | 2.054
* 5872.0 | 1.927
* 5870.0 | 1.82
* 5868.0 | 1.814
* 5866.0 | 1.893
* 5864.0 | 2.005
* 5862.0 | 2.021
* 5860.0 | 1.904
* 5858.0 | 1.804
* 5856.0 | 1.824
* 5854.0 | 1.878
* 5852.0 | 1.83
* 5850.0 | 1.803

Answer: 6.2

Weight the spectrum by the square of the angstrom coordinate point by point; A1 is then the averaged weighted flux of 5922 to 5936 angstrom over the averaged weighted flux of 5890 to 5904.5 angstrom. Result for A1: 1.3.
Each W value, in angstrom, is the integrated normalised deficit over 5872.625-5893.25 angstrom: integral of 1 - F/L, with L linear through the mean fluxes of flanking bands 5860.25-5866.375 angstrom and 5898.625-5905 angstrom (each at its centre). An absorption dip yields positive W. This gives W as 2.31 angstrom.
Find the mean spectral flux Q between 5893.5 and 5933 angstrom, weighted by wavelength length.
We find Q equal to 1.68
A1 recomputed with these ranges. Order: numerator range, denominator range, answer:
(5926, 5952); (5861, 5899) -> 1.09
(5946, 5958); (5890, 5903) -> 1.45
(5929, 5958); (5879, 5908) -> 1.21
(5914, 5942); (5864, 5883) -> 0.95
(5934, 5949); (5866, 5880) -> 0.93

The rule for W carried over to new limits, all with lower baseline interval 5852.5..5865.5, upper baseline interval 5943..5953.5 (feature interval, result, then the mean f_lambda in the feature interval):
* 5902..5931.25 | 0.09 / 1.8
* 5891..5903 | 3.81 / 1.26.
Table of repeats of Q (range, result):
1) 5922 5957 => 1.75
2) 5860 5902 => 1.62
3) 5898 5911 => 1.7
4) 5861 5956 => 1.7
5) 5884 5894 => 1.25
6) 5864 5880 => 1.91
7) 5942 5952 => 1.75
